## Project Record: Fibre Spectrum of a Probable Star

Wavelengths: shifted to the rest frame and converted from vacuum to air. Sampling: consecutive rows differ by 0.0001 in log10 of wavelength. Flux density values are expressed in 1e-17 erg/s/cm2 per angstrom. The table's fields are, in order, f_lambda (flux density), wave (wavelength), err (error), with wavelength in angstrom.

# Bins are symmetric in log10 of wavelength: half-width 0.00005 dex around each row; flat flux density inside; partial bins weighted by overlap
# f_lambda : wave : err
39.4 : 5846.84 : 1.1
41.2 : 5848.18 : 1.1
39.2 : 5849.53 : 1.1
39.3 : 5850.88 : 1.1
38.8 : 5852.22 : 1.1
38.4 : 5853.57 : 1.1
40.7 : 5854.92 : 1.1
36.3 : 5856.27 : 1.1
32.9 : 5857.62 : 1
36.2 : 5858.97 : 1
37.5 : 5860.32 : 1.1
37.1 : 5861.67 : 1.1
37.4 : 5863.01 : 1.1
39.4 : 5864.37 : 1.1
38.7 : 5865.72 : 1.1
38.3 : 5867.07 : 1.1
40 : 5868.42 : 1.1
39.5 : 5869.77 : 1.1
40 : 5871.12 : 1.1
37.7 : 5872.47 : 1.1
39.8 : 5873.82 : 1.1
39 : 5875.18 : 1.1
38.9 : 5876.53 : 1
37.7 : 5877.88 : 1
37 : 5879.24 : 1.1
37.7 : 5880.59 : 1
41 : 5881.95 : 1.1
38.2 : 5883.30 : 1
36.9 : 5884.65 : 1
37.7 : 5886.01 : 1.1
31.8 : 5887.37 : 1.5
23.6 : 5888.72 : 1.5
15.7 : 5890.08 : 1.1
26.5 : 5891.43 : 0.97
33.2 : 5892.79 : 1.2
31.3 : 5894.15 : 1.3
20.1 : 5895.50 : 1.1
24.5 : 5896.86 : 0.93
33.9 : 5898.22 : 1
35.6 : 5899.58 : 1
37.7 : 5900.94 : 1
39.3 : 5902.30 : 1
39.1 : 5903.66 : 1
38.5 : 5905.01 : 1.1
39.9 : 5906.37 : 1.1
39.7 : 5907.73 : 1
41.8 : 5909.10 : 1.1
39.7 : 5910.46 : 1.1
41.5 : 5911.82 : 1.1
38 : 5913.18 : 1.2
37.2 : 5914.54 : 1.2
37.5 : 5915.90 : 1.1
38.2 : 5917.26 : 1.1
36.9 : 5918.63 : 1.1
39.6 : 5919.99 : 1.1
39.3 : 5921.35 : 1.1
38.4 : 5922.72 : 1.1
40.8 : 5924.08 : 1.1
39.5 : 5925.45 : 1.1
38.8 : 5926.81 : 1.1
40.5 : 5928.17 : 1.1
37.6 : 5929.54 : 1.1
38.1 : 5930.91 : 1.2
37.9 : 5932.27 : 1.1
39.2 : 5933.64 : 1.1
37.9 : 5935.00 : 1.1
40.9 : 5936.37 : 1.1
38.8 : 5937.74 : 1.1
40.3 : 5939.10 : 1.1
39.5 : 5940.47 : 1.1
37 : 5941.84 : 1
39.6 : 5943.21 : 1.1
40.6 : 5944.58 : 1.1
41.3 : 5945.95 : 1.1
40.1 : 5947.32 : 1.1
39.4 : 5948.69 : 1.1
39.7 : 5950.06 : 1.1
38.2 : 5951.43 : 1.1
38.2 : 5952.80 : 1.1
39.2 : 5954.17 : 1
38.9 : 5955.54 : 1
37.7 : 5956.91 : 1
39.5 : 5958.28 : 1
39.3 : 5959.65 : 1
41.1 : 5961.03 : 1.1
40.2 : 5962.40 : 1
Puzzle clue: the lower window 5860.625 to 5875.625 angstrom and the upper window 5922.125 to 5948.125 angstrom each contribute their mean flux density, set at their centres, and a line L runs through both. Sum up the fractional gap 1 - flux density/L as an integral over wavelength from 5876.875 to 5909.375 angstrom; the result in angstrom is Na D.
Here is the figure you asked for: 4.10 angstrom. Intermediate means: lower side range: 38.8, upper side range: 39.3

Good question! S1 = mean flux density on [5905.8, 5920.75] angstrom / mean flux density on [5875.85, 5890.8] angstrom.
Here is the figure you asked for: 1.1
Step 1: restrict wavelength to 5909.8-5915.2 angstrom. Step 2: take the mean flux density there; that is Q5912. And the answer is 39.1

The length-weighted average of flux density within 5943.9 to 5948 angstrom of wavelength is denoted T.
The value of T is 40.6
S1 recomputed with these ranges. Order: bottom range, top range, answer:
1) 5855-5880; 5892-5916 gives 0.95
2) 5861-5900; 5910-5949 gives 1.13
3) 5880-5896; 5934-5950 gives 1.27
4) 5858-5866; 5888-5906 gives 0.82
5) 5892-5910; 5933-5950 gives 1.13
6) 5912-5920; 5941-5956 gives 1.03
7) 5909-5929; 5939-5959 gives 1.00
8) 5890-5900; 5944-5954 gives 1.41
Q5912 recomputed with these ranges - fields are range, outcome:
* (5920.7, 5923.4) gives 38.8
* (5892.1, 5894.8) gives 32.2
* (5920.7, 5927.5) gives 39.4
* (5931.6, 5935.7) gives 38.3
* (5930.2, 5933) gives 38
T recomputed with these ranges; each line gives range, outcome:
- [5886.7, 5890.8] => 23.8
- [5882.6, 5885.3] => 37.7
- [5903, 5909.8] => 39.8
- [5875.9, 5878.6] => 38.2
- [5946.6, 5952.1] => 39.4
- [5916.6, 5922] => 38.5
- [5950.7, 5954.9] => 38.6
